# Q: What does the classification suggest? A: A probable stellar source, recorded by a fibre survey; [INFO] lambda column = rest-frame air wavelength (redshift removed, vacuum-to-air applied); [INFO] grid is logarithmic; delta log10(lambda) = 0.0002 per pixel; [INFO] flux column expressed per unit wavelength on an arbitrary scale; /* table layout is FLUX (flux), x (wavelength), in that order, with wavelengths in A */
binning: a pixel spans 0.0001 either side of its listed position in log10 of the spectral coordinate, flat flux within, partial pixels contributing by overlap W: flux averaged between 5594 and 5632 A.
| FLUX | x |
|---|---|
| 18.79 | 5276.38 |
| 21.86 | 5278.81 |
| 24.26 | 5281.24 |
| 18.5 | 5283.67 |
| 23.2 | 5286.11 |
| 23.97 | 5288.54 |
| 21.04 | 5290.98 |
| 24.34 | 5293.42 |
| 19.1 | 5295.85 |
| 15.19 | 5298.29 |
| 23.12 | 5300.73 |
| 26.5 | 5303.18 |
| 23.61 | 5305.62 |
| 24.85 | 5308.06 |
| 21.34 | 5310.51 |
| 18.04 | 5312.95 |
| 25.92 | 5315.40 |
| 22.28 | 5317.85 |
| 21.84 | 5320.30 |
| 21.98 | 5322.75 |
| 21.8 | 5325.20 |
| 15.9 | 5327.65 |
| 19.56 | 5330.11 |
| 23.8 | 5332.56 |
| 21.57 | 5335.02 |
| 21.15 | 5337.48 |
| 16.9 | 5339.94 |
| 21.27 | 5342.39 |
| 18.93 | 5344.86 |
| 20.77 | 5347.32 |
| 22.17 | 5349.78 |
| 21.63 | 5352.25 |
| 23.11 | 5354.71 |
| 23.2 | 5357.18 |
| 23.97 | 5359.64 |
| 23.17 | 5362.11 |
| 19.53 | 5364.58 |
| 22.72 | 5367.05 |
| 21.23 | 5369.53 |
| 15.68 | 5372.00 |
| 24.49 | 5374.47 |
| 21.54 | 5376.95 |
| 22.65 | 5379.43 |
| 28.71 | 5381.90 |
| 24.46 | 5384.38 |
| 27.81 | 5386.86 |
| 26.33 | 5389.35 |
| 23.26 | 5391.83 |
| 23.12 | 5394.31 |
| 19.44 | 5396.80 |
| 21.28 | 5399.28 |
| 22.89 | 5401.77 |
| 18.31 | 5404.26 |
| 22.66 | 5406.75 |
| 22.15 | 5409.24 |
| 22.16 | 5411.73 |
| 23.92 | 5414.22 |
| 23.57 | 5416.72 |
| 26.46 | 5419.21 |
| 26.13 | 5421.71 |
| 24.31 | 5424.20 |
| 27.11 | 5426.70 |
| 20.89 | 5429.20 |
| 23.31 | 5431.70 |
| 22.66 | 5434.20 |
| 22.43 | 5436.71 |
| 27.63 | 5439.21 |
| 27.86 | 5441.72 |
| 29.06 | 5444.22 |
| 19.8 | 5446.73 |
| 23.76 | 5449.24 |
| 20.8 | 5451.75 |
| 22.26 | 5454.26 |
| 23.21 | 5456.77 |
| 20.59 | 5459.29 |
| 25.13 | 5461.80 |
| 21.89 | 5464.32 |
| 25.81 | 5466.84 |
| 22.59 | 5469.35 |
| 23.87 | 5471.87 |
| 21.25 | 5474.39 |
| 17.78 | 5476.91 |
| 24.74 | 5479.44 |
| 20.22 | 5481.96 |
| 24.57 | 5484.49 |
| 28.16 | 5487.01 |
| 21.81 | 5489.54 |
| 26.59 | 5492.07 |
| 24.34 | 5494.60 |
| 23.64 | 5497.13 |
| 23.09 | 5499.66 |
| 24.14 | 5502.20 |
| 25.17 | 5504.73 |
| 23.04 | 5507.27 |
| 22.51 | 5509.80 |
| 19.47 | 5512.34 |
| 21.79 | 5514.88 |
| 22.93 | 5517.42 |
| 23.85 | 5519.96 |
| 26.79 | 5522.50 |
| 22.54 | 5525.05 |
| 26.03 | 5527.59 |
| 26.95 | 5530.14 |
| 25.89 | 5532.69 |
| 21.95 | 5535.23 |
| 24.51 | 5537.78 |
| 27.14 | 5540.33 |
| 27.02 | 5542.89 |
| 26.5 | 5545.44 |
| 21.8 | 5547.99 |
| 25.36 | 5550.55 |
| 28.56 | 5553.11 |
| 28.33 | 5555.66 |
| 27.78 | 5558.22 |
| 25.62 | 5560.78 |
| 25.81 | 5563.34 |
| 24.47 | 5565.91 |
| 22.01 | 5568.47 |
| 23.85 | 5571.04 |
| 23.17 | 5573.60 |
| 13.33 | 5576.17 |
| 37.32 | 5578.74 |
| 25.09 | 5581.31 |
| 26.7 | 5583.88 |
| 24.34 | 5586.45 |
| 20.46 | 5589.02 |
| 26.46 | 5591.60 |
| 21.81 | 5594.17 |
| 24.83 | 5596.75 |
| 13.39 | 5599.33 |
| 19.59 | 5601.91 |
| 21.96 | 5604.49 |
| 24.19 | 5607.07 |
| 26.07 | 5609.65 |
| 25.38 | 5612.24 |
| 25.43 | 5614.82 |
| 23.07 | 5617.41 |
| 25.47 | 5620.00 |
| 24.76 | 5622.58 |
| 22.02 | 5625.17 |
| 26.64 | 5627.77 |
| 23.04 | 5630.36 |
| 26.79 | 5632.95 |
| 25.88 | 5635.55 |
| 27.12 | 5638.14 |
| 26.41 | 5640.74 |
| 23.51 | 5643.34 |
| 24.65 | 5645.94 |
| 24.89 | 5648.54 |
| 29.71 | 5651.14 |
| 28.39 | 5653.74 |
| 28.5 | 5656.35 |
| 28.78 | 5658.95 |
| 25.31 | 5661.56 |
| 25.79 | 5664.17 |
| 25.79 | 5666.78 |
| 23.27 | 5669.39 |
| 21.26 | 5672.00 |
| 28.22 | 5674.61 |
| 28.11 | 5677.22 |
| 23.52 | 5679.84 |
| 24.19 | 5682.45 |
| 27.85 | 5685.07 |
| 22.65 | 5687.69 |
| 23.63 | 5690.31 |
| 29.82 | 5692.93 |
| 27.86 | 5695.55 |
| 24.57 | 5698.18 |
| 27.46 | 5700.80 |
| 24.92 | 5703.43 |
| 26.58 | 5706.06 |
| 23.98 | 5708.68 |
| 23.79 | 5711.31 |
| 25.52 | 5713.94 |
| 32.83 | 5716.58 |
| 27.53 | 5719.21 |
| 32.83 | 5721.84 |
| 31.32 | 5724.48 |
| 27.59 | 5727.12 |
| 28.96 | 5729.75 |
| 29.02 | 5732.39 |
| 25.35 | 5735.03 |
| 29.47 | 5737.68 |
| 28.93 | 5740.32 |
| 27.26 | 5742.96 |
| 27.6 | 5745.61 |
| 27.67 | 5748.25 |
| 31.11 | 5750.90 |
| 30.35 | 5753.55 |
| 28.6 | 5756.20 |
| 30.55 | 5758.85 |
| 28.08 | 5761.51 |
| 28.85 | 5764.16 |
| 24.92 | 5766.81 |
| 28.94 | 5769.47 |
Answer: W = 23.3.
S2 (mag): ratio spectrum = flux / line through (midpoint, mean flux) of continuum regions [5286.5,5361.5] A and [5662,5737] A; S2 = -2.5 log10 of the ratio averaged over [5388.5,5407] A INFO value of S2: 0.028 mag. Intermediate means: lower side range 21.7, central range 22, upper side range 26.6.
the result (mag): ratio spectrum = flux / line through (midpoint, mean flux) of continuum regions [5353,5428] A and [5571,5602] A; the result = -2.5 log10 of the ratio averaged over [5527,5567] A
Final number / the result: -0.12 mag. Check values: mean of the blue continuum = 23.2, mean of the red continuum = 23.2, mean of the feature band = 25.9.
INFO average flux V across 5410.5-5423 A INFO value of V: 24.5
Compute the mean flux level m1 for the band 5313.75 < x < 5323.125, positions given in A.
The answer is 22.9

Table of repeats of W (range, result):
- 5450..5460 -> 21.9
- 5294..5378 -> 21.4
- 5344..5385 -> 22.2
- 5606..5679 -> 25.7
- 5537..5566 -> 26.2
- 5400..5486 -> 23.3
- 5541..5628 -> 24.4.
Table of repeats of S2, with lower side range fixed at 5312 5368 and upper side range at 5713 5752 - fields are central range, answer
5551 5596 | 0.03 mag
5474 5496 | 0.04 mag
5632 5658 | 0.02 mag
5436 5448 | -0.10 mag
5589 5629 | 0.14 mag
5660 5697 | 0.09 mag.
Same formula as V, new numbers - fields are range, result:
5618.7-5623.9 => 25.1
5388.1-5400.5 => 22.7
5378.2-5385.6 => 25.3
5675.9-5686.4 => 25.9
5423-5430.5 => 24.1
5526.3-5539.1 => 25.1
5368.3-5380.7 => 21.2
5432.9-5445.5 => 25.9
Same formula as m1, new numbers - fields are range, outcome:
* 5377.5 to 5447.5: 23.9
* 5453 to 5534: 23.5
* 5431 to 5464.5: 23.7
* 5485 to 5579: 24.5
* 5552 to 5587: 25.5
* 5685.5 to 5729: 27.1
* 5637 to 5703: 26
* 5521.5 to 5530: 25.3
